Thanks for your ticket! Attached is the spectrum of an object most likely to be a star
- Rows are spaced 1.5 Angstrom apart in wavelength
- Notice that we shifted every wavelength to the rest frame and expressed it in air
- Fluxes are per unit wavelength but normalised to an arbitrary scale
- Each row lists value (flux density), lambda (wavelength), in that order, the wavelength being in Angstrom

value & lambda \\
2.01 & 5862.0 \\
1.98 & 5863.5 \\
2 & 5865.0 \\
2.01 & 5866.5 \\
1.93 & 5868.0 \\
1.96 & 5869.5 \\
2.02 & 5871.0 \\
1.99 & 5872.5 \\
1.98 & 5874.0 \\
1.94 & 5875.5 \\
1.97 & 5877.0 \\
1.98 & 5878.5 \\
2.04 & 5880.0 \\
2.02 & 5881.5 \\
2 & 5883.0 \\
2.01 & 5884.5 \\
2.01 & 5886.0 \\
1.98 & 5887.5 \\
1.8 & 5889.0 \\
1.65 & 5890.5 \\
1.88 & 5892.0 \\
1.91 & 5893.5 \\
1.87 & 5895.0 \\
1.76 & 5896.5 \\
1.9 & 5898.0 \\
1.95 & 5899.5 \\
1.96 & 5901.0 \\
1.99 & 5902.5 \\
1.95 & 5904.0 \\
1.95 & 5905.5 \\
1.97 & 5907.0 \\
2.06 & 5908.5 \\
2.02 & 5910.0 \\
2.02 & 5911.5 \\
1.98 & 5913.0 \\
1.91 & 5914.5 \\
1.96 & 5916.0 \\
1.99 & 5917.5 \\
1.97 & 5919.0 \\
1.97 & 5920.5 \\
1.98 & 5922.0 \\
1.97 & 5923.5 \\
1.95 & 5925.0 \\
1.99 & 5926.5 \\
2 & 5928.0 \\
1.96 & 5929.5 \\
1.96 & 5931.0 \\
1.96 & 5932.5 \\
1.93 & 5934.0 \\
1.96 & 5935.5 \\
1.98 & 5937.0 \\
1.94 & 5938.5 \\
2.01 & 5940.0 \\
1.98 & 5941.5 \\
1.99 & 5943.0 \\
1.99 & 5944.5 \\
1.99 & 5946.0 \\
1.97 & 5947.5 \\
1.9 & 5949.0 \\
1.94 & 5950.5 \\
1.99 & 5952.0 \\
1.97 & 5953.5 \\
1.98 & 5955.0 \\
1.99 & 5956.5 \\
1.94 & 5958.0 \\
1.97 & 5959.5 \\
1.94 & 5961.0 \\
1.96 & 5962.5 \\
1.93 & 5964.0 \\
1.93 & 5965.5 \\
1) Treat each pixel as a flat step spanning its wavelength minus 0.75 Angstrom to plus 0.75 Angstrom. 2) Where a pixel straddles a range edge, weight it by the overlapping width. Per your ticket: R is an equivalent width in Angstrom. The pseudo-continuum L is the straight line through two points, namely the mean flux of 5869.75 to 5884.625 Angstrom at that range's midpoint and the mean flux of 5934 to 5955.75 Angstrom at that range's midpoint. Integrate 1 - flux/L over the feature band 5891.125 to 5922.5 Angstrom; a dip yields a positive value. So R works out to 0.5 Angstrom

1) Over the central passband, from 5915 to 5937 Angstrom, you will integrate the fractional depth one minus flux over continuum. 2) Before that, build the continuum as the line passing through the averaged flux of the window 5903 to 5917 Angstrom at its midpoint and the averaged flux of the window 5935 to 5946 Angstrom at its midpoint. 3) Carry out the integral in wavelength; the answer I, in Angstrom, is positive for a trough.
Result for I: 0.1 Angstrom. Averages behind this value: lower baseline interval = 1.98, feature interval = 1.97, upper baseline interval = 1.98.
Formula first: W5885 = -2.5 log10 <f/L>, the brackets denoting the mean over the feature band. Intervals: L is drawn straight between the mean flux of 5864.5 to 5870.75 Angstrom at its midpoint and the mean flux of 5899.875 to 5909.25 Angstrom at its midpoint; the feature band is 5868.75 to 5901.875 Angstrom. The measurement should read 0.02 mag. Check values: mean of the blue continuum 1.98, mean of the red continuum 1.98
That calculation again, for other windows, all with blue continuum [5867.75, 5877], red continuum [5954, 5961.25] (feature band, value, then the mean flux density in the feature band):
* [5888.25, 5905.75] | 0.05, 1.88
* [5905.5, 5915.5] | -0.01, 1.99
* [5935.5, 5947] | -0.01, 1.98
